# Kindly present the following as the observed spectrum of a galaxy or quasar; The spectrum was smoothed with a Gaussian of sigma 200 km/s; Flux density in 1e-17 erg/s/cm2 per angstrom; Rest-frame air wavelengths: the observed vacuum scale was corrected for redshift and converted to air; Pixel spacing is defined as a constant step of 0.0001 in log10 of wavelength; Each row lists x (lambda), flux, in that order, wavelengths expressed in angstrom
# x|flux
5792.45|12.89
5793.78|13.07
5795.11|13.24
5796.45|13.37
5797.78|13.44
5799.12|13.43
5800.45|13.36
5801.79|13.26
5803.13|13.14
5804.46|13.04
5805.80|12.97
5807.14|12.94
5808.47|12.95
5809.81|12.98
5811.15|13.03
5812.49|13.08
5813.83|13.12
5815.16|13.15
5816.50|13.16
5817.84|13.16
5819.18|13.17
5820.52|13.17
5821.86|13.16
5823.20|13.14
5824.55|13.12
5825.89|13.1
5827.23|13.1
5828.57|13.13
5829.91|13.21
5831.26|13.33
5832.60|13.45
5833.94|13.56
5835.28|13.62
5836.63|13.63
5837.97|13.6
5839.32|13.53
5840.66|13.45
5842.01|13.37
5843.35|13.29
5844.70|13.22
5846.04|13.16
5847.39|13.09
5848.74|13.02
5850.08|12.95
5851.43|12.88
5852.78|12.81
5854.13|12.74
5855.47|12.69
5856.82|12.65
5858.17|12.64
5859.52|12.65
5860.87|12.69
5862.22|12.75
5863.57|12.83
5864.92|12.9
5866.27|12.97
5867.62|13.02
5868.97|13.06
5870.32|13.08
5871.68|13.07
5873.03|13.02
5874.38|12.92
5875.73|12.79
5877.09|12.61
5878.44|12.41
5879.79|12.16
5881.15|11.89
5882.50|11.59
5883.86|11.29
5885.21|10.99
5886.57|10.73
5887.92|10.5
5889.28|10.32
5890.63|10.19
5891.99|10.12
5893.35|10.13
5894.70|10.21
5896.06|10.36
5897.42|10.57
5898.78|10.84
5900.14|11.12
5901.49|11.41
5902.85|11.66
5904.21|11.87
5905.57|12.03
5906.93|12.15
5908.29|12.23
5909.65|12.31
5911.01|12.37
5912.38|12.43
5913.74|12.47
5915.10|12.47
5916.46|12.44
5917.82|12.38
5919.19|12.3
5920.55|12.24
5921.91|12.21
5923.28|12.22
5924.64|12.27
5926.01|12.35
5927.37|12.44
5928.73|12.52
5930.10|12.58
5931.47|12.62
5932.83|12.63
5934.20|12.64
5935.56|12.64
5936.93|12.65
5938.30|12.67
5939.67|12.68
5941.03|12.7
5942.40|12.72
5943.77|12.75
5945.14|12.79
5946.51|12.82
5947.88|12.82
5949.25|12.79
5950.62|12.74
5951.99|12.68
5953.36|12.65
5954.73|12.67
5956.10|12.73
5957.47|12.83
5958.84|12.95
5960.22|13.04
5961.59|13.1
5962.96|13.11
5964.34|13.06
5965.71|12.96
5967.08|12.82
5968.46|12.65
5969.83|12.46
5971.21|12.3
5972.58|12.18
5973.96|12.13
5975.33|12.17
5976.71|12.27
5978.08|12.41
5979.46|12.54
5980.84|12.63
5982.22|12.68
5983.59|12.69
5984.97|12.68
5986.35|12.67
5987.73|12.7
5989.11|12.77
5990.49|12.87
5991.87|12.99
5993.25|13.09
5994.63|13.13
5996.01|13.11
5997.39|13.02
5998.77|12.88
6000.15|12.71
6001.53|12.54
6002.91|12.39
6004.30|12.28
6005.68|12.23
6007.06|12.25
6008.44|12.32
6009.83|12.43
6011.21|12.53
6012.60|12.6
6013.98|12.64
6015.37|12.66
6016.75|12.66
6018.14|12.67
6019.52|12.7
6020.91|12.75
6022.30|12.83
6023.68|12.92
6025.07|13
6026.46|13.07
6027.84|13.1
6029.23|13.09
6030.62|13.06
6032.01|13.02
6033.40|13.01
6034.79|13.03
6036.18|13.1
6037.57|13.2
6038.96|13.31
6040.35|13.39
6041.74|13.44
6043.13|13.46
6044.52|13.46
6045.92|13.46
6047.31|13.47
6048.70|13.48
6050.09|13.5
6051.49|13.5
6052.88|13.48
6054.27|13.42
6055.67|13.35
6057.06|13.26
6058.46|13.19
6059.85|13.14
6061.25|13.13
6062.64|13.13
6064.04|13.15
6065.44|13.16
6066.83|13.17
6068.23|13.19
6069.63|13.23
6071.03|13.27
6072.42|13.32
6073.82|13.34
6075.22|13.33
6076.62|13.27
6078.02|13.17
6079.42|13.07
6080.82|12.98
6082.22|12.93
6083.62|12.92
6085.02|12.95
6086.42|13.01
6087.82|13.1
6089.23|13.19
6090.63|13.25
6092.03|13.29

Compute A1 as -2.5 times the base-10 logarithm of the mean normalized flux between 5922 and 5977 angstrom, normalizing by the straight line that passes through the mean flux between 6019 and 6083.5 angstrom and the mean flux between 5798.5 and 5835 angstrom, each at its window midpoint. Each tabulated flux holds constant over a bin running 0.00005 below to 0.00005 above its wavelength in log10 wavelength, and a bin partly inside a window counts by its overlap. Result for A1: 0.05 mag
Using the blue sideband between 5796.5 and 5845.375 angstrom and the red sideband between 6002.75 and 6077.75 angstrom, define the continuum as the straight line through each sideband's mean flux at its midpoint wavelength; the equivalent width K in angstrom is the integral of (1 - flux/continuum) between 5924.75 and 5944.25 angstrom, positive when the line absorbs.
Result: 0.8 angstrom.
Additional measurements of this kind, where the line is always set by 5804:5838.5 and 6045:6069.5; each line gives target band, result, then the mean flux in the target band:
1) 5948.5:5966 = 0.5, 12.9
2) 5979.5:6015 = 1.6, 12.7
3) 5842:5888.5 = 2.2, 12.6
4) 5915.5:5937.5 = 1.3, 12.4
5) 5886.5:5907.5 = 3.7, 10.9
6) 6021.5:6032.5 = 0.2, 13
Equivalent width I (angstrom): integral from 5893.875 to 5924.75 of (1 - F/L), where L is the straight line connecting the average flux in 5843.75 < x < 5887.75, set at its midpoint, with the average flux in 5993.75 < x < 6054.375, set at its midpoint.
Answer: 2.07 angstrom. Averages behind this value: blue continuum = 12.6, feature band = 11.8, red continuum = 13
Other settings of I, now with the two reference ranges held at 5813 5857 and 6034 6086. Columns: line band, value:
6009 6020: 0.5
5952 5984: 1.4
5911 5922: 0.7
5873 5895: 3.0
